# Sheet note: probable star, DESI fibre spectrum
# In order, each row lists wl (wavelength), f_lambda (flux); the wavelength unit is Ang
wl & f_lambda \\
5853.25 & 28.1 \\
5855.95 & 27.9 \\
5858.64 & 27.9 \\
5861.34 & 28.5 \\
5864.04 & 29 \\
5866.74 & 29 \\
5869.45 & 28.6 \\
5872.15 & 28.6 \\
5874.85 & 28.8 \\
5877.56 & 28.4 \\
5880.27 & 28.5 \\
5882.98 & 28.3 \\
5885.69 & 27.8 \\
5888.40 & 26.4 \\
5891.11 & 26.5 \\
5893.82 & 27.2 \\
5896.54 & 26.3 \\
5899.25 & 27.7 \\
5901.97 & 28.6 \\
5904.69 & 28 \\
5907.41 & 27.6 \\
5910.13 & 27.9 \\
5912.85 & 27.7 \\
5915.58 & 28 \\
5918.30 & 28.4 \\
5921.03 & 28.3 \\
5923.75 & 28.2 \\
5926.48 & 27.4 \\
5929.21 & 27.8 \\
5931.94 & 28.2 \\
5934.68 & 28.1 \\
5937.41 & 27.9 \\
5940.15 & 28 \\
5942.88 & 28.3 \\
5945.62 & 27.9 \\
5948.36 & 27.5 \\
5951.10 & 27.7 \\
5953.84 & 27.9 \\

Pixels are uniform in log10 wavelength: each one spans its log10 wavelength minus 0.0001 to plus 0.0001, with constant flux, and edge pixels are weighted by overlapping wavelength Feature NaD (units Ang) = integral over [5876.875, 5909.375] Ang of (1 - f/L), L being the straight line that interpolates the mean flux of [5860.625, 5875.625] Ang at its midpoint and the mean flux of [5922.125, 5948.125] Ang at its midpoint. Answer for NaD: 1.0 Ang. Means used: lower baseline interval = 28.8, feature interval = 27.6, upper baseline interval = 28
